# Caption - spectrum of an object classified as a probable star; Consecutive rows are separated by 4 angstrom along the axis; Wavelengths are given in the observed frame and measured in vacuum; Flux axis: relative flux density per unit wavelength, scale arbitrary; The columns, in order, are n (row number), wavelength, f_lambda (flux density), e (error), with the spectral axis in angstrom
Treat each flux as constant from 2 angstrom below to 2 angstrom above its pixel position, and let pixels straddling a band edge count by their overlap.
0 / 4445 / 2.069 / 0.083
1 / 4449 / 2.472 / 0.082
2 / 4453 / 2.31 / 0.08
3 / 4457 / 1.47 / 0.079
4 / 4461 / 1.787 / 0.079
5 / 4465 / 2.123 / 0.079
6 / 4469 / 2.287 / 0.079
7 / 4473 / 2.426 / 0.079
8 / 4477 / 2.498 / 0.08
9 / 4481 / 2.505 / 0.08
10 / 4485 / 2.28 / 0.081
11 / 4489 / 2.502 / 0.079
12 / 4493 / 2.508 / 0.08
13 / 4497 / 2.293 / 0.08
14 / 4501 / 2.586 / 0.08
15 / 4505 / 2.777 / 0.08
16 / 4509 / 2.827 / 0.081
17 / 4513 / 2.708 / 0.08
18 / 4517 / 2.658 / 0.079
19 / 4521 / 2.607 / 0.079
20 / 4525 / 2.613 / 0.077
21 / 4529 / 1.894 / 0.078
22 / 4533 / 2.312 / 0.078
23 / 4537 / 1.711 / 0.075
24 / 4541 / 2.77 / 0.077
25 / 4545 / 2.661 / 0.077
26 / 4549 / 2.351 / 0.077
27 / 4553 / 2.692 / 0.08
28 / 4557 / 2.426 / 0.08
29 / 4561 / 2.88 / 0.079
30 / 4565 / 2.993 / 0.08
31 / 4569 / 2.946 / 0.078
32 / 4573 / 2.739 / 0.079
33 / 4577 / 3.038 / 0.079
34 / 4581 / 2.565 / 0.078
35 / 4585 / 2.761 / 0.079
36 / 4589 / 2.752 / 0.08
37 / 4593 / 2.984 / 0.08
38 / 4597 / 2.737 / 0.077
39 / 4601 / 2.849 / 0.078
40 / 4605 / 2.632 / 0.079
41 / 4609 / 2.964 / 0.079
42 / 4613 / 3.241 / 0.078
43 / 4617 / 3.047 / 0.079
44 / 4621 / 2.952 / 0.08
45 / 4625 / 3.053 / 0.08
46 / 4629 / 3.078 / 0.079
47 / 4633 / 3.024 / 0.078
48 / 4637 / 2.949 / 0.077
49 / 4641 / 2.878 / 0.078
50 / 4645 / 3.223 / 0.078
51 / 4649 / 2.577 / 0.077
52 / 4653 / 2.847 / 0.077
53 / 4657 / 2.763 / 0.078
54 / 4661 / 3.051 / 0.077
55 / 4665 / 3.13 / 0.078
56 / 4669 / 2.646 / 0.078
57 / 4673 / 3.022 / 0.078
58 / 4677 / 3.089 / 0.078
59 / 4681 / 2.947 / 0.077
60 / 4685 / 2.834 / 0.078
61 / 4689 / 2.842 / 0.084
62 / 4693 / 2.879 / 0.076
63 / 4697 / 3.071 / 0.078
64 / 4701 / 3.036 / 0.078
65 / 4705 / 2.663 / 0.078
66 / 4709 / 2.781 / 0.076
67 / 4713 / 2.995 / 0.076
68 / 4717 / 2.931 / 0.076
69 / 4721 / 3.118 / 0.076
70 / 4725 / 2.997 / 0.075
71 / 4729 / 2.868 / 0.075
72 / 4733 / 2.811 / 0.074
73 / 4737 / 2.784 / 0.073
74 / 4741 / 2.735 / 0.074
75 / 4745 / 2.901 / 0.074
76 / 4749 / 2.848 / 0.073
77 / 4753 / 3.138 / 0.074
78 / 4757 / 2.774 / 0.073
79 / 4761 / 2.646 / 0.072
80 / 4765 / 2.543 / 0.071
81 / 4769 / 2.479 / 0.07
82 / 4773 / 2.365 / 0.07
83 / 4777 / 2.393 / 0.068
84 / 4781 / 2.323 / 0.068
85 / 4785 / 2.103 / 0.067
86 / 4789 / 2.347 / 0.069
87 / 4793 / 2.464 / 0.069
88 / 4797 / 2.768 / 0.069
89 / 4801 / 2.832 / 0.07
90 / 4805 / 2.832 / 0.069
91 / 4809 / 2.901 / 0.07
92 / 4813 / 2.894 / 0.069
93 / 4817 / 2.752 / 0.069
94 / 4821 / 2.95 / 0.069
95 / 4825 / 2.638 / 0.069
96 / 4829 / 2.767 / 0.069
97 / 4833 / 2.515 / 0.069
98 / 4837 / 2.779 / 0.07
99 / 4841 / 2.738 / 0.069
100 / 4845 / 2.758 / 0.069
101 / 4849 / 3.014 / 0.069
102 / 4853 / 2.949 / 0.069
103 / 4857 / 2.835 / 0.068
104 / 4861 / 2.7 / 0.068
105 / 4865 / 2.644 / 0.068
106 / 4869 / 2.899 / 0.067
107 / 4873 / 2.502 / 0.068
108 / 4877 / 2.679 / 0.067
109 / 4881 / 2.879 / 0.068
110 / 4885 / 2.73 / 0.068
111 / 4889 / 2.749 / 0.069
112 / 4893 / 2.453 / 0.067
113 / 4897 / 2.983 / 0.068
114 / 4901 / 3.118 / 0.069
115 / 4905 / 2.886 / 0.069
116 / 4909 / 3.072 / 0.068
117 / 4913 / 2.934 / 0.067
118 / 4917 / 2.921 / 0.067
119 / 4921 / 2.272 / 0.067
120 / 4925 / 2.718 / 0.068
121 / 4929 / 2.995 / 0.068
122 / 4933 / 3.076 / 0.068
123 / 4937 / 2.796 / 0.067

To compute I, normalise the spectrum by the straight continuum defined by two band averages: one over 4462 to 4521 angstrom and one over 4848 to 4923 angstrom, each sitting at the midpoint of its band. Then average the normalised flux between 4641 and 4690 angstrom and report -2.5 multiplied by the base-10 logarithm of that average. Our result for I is -0.11 mag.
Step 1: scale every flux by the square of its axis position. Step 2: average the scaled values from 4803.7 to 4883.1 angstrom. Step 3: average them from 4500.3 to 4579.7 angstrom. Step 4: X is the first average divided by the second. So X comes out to 1.21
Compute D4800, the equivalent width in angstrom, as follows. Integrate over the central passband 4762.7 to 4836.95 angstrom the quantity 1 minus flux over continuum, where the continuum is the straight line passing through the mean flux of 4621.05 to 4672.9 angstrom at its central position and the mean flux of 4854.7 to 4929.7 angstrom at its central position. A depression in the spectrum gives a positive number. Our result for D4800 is 6.10 angstrom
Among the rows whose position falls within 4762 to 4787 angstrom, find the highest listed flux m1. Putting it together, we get 2.543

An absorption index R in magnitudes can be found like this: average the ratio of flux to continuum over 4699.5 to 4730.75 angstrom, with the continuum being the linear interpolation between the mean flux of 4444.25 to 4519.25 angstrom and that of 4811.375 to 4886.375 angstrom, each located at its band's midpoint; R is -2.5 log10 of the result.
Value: -0.12 mag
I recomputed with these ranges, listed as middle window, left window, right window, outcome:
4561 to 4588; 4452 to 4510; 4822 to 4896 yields -0.166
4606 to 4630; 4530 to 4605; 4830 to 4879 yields -0.136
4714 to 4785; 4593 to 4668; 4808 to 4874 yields 0.047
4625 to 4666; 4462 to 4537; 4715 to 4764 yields -0.096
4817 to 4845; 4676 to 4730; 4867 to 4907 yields 0.038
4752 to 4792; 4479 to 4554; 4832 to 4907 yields 0.086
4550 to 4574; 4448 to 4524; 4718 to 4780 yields -0.106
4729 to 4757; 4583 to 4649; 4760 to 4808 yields -0.098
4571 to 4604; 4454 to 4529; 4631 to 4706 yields -0.046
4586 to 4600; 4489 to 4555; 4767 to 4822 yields -0.121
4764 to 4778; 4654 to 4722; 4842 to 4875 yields 0.171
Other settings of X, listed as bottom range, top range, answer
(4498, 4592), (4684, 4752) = 1.19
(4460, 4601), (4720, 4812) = 1.16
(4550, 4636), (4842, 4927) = 1.10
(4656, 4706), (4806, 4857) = 1.02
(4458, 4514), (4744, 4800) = 1.21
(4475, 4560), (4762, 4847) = 1.19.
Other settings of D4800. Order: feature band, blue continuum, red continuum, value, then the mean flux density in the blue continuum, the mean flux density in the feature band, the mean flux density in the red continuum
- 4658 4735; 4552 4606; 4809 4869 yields -3.88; 2.79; 2.93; 2.79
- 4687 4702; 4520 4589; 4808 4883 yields -1.52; 2.59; 2.95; 2.78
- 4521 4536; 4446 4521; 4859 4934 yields 0.95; 2.39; 2.28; 2.8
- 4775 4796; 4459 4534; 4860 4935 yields 2.74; 2.43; 2.35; 2.8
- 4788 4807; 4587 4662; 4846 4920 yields 1.27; 2.92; 2.66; 2.82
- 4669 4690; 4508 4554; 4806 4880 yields -2.46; 2.47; 2.92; 2.78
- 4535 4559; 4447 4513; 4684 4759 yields 0.74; 2.36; 2.44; 2.9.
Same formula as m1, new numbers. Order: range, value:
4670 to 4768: 3.138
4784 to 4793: 2.464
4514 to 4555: 2.77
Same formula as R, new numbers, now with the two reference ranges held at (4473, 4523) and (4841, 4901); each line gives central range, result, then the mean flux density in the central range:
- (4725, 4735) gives -0.07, 2.87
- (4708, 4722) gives -0.10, 2.96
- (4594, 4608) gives -0.06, 2.77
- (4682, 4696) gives -0.08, 2.87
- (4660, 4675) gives -0.12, 2.96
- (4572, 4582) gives -0.08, 2.81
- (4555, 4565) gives -0.05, 2.72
